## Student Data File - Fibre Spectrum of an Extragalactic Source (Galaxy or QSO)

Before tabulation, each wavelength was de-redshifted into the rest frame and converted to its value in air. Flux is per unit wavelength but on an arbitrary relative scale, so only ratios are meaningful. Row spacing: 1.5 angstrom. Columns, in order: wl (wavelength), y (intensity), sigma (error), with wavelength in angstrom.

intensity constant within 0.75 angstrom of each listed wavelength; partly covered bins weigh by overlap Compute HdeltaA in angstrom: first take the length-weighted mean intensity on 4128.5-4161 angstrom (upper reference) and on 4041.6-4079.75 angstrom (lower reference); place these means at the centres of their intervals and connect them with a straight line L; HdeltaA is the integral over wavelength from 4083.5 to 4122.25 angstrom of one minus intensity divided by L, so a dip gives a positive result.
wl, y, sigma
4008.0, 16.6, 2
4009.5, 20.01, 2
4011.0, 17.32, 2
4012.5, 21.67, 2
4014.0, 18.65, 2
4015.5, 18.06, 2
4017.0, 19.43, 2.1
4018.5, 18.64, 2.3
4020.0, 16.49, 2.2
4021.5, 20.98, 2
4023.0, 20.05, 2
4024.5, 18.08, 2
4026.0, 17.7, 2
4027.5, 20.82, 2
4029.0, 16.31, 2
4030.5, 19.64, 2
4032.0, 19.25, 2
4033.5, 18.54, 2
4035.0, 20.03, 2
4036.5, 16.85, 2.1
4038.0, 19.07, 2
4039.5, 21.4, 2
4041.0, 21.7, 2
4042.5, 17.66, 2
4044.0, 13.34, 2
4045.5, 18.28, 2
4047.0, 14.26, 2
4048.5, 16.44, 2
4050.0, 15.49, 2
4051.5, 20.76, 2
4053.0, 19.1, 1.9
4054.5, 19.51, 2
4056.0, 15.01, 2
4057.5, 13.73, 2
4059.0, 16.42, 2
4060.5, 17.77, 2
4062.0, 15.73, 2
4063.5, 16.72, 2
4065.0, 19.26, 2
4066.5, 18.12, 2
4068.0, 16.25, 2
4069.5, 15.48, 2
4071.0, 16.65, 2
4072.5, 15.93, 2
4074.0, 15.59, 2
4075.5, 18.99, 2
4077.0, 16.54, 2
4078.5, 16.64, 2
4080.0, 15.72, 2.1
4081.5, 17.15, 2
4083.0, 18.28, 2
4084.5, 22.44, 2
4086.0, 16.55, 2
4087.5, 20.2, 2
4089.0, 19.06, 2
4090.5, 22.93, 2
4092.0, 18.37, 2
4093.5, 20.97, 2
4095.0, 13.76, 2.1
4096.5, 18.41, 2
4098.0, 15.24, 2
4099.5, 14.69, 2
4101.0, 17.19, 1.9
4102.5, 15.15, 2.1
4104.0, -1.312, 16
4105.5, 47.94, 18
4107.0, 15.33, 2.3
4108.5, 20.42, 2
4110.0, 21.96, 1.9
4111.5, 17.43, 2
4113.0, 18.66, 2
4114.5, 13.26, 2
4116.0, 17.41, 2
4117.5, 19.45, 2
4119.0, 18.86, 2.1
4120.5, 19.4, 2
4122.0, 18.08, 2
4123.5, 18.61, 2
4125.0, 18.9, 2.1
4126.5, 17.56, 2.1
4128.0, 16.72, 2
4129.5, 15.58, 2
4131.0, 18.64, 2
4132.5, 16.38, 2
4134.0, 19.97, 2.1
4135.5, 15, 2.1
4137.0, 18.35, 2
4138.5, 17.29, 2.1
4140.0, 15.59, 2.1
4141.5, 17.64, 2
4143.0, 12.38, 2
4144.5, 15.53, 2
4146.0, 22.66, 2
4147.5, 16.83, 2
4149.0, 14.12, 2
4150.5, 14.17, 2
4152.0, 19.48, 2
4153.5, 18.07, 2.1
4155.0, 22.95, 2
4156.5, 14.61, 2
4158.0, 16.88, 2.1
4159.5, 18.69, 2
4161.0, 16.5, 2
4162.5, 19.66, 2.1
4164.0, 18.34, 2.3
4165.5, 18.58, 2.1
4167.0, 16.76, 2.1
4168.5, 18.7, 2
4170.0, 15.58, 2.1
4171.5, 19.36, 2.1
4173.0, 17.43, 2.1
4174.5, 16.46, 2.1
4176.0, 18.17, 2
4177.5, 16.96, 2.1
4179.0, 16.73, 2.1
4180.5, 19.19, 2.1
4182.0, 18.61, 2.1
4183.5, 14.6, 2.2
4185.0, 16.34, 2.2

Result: -3.6 angstrom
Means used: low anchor 16.8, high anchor 17.2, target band 18.5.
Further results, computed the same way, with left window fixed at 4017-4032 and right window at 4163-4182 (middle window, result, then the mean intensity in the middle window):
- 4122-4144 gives 1.2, 17.1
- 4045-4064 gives 1.8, 16.8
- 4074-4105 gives 2.2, 17.1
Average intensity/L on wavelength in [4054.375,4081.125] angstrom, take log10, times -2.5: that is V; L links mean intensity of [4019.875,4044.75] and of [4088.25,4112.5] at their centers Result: 0.127 mag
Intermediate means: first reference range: 18.8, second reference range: 18.6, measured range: 16.6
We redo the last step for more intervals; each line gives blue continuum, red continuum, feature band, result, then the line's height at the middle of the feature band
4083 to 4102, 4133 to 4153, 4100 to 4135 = -0.043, 17.6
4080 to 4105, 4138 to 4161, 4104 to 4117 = -0.181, 17.1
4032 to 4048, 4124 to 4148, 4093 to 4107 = -0.016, 17.6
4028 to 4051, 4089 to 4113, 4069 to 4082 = 0.112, 18.3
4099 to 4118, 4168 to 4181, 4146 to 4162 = 0.017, 17.8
